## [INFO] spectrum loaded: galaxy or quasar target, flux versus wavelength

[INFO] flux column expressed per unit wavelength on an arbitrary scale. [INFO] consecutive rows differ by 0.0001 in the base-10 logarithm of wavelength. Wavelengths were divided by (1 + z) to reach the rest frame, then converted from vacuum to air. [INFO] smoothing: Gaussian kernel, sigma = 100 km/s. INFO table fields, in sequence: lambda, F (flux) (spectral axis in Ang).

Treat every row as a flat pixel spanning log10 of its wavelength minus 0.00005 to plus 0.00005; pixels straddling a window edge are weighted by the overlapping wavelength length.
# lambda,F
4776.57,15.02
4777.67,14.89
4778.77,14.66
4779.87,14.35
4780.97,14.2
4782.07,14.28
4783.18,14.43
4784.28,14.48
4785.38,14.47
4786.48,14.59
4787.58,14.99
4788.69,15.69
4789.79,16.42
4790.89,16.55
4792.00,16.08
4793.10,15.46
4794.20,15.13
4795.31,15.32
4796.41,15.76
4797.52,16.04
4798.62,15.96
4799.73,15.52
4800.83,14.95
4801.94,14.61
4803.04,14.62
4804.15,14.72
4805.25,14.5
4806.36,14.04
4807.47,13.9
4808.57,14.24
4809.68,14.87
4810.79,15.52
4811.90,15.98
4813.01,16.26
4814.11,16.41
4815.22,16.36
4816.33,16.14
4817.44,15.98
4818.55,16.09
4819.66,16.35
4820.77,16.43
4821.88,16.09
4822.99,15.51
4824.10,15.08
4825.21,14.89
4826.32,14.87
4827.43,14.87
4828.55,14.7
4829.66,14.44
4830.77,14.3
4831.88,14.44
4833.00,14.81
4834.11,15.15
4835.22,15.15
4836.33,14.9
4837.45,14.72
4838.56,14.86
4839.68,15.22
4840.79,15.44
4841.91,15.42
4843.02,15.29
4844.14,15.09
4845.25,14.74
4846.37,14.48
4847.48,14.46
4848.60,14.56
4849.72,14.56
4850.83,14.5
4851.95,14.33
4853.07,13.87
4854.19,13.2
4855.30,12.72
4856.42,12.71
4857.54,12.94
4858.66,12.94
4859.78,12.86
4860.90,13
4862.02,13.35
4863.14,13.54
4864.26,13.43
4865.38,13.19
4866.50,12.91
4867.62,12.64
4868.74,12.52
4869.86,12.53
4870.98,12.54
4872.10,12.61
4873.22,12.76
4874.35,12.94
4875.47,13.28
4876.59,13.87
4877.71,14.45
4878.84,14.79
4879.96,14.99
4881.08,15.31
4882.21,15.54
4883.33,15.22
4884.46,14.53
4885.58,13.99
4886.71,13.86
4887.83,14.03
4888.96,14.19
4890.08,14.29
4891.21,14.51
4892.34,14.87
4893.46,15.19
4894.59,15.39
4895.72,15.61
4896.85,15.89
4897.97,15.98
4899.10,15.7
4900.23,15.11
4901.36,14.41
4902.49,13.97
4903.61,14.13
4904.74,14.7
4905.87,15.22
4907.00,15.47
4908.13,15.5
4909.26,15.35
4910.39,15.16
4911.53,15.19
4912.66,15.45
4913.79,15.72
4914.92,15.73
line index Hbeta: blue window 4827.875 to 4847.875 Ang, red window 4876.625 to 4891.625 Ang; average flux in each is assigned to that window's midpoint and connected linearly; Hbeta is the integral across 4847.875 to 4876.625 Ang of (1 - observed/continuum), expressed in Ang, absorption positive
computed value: 2.88 Ang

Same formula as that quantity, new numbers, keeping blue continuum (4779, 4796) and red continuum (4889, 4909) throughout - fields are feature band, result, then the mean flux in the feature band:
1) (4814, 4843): -0.5 Ang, 15.3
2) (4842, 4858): 1.0 Ang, 14.2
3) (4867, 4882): 1.5 Ang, 13.5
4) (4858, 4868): 1.3 Ang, 13.1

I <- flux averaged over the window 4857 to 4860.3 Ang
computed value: 12.9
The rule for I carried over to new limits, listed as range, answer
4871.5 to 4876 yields 12.9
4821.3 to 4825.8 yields 15.4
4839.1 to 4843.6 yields 15.3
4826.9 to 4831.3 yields 14.6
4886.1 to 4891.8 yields 14.2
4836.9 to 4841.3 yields 15.1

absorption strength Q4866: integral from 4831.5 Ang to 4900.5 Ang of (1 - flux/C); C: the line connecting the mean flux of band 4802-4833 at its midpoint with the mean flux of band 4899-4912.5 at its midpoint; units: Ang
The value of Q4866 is 4.0 Ang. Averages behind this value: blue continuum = 15.2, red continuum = 15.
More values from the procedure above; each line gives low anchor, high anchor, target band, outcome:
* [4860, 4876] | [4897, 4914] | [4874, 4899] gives -1.2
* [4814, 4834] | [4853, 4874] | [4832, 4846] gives -0.6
